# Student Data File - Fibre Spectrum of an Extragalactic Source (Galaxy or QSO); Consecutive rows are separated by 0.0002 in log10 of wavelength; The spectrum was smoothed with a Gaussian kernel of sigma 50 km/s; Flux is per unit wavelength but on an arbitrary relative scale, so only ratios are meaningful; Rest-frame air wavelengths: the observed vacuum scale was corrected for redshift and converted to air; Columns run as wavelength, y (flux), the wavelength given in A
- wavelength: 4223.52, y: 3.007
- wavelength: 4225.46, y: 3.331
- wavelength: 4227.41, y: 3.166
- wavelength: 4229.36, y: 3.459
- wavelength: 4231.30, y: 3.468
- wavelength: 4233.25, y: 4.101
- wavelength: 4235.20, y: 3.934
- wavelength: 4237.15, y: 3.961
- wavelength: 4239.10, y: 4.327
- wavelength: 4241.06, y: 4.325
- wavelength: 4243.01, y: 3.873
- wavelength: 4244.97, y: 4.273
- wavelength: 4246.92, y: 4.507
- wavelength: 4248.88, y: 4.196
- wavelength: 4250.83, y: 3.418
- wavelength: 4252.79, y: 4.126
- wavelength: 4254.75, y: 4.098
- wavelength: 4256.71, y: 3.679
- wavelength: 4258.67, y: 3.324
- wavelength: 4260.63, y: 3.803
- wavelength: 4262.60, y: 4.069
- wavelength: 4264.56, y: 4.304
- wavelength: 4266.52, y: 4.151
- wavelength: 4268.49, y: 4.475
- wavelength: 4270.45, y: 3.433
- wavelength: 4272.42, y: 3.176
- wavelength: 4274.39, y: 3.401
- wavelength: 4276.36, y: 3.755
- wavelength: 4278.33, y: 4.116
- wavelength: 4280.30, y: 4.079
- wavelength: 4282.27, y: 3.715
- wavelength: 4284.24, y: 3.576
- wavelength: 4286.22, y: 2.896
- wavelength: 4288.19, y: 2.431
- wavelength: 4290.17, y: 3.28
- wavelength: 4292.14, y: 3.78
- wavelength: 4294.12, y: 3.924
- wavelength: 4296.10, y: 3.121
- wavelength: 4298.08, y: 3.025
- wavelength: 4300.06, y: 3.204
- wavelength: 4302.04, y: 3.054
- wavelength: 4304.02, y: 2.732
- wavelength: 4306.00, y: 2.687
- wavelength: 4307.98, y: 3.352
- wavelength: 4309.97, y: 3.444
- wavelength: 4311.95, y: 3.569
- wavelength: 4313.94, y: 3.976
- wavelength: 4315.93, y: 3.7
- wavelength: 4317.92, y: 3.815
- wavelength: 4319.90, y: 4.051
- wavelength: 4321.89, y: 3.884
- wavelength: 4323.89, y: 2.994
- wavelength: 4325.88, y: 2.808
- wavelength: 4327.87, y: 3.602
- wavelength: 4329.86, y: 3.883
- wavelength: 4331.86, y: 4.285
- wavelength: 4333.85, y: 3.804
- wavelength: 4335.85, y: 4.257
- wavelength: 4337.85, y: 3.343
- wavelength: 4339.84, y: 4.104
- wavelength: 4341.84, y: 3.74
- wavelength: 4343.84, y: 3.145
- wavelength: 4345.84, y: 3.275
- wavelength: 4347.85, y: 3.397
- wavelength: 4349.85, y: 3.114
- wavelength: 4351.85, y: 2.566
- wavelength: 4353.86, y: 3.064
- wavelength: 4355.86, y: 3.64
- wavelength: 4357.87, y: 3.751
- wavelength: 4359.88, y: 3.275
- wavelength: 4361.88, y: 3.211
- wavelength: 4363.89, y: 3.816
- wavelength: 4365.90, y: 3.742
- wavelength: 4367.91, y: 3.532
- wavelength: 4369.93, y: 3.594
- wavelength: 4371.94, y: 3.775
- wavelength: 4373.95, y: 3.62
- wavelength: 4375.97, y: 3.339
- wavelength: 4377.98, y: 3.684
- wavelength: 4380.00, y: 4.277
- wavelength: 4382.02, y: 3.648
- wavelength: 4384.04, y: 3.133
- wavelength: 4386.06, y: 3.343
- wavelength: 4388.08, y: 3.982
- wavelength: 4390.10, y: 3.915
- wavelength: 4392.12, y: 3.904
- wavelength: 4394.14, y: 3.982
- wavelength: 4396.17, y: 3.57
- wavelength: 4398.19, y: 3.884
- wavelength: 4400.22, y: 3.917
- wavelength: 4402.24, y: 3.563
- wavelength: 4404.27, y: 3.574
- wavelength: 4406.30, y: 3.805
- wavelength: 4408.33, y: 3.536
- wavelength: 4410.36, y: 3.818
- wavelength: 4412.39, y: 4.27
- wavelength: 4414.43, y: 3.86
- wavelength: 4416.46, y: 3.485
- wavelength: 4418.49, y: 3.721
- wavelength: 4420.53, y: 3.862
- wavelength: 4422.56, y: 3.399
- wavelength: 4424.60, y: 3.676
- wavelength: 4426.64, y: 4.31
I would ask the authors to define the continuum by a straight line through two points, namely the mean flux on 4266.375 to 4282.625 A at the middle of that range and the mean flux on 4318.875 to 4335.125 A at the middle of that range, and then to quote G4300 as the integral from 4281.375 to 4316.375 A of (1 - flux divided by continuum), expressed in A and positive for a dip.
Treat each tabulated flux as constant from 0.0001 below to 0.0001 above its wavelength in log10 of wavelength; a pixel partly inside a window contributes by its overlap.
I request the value 4.1 A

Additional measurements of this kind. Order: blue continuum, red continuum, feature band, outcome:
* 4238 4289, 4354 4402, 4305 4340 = 1.1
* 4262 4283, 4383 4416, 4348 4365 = 2.2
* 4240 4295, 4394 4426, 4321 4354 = 2.4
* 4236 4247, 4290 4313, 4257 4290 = 0.3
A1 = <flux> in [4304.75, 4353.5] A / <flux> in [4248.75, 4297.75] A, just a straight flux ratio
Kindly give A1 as 0.96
